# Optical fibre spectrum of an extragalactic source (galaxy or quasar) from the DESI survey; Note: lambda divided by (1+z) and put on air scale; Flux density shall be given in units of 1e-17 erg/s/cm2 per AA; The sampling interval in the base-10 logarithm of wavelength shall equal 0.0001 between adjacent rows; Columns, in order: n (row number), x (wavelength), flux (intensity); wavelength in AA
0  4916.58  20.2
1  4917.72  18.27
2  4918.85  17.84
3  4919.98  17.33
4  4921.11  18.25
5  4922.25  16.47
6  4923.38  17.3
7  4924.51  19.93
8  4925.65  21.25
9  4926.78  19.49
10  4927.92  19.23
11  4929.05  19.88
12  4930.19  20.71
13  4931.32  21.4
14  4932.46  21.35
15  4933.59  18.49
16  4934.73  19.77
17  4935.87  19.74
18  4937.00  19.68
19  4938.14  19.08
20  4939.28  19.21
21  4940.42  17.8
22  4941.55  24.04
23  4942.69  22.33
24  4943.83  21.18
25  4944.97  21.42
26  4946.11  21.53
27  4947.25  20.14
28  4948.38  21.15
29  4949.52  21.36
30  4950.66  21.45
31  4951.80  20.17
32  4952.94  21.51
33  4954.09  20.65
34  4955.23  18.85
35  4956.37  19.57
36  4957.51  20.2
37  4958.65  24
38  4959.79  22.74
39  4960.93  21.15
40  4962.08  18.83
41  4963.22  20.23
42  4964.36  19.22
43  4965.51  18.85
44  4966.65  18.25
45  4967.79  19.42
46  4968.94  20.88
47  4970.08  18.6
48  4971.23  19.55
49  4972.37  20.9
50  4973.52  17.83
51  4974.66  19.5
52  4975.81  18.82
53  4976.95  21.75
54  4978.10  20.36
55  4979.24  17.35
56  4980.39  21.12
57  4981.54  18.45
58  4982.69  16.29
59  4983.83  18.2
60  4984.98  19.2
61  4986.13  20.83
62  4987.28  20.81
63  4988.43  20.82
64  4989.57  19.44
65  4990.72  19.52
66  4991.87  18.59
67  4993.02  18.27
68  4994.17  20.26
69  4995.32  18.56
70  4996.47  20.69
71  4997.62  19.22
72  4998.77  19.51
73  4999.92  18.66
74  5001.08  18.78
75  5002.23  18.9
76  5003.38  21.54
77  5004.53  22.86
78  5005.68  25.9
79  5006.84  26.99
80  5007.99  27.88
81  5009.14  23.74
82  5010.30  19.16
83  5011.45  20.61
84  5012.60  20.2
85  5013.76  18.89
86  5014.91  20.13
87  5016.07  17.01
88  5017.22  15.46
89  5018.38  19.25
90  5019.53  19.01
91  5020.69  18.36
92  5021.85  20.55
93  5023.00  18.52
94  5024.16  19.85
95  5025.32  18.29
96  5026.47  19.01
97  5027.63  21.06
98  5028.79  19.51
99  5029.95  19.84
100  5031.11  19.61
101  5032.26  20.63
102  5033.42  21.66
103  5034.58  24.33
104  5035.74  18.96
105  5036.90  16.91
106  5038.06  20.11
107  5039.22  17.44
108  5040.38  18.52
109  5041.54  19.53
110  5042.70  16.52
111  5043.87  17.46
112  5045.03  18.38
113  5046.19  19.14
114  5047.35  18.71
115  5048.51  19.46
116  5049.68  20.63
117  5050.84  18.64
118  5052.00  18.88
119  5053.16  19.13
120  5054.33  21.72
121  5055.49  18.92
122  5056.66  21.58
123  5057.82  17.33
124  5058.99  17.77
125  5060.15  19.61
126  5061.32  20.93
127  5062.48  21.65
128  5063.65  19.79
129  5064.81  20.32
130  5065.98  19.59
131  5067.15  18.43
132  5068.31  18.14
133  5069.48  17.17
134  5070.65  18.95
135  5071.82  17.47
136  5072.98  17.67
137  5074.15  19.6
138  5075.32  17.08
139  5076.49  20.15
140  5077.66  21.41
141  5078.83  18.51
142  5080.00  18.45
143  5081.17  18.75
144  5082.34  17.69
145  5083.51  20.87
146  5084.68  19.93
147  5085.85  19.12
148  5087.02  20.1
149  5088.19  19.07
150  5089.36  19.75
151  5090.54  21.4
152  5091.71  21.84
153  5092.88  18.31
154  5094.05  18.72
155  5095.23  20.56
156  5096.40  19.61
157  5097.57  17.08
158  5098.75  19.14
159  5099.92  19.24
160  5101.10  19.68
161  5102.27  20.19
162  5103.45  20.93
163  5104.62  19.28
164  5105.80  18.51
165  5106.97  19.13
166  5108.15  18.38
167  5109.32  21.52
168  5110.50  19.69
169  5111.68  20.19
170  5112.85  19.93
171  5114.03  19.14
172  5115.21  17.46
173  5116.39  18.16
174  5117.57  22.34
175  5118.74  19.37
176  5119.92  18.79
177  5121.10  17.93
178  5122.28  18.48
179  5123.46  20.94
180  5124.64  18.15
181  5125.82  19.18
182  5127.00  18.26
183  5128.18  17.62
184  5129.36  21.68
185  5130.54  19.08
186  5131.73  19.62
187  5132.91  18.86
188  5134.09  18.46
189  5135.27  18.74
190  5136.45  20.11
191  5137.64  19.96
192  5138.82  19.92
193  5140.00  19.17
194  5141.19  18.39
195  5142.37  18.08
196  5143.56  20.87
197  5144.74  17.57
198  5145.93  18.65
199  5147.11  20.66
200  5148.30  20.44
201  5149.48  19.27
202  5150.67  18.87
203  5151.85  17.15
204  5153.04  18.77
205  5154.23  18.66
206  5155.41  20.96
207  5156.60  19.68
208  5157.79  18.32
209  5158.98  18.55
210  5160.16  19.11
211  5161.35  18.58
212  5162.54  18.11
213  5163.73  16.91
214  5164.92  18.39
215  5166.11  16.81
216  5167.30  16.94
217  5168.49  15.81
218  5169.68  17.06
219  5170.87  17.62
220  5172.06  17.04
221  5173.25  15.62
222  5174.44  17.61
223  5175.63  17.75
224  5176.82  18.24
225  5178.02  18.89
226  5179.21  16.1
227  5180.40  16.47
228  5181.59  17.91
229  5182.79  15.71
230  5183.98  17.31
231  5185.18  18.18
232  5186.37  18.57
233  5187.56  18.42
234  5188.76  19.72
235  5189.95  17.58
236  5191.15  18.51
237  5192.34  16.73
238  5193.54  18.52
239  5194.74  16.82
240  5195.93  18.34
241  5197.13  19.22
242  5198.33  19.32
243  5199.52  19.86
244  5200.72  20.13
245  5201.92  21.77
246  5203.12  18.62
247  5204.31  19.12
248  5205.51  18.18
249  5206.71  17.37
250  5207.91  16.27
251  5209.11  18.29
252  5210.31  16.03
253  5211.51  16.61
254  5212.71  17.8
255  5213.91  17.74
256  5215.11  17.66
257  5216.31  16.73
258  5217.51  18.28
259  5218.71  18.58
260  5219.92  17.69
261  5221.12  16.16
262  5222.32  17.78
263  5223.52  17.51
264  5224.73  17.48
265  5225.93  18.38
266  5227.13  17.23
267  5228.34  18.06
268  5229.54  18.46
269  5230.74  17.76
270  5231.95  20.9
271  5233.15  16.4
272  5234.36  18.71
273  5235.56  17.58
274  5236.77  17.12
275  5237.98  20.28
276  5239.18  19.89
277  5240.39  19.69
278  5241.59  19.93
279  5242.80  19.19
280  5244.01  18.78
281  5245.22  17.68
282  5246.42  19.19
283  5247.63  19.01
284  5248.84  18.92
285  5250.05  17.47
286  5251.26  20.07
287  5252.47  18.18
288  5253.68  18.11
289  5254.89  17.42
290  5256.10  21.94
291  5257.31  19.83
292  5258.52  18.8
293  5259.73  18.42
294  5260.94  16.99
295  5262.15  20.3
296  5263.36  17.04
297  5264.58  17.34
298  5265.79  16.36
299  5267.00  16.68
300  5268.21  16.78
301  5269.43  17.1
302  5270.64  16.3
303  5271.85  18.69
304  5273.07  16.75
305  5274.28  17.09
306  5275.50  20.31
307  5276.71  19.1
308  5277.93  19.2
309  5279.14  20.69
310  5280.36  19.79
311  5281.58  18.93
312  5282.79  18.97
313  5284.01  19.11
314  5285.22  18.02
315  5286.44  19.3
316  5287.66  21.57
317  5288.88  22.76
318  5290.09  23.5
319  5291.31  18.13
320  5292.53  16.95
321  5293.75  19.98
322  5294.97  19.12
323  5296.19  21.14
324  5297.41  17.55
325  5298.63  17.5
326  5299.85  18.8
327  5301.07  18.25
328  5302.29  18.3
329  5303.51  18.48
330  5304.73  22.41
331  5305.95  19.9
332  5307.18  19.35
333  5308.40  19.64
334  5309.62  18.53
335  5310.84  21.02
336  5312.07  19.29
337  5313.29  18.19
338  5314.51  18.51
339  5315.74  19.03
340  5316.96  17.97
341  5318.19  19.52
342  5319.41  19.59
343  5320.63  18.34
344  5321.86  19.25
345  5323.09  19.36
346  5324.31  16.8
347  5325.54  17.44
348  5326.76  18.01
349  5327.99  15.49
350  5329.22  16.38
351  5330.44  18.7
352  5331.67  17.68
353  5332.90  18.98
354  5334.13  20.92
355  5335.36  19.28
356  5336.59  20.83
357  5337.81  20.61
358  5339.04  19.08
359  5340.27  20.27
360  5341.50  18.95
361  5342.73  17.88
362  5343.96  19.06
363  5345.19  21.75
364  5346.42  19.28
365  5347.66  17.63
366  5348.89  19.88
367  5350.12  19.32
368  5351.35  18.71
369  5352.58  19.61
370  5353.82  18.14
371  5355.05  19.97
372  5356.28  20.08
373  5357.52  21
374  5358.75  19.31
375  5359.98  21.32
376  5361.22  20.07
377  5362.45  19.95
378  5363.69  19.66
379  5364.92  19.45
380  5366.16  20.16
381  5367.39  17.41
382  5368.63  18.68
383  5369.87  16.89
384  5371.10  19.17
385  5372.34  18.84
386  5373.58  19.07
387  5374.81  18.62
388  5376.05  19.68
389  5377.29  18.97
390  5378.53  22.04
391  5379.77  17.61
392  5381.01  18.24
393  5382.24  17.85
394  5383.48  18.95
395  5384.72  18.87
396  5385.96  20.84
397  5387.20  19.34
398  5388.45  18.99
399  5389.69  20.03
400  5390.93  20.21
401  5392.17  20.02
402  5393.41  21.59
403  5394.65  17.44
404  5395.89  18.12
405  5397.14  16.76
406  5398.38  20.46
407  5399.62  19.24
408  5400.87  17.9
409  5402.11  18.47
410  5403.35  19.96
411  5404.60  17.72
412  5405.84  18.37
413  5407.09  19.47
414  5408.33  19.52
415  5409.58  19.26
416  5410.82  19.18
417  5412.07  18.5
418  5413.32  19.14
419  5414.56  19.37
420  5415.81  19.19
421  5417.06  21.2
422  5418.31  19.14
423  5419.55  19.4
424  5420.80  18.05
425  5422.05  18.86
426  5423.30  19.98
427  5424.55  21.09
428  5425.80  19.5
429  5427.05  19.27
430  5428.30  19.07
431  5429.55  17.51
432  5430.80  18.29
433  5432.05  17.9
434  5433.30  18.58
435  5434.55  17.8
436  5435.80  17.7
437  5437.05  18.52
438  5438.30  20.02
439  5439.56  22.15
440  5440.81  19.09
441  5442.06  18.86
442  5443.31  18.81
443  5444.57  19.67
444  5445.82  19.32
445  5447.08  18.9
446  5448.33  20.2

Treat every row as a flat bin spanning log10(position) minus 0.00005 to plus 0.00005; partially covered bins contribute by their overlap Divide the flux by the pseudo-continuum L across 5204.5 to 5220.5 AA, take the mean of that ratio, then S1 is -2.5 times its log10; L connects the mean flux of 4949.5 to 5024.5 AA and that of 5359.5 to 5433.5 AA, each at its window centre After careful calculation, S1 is 0.12 mag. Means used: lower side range 20.1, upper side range 19.1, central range 17.5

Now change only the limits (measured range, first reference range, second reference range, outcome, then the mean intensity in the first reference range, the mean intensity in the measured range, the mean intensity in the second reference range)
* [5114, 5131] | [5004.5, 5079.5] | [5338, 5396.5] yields 0.03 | 19.7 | 19.1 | 19.3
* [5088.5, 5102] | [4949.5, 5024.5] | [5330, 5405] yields 0.01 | 20.1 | 19.6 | 19.3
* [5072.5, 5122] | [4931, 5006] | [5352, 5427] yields 0.02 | 20.1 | 19.4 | 19.3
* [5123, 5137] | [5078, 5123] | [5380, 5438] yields 0.01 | 19.4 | 19.2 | 19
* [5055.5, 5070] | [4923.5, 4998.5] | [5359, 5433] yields 0.02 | 20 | 19.3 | 19.1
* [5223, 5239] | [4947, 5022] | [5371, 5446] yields 0.08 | 20.1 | 18.2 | 19.1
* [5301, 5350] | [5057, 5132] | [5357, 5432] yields 0.01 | 19.3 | 19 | 19.2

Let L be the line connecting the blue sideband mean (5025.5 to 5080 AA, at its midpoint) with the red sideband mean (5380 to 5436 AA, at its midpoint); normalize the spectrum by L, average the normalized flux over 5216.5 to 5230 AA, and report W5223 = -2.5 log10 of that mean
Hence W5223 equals 0.08 mag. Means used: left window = 19.3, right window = 19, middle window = 17.7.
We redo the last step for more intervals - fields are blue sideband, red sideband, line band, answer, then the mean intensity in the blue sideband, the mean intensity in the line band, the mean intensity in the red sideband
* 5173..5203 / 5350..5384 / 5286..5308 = -0.044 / 18.2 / 19.6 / 19.2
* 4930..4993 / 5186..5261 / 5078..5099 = -0.009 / 20.1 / 19.4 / 18.4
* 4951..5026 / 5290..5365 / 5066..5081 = 0.065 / 20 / 18.6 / 19.1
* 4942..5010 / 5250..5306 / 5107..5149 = 0.018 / 20.4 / 19.3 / 18.8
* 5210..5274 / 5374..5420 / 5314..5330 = 0.031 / 18.1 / 18.1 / 19.2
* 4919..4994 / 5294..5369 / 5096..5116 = 0.013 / 19.9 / 19.3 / 19.1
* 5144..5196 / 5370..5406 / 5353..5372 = -0.026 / 18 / 19.4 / 19.1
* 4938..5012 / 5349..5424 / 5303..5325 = 0.015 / 20.4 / 19.2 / 19.2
